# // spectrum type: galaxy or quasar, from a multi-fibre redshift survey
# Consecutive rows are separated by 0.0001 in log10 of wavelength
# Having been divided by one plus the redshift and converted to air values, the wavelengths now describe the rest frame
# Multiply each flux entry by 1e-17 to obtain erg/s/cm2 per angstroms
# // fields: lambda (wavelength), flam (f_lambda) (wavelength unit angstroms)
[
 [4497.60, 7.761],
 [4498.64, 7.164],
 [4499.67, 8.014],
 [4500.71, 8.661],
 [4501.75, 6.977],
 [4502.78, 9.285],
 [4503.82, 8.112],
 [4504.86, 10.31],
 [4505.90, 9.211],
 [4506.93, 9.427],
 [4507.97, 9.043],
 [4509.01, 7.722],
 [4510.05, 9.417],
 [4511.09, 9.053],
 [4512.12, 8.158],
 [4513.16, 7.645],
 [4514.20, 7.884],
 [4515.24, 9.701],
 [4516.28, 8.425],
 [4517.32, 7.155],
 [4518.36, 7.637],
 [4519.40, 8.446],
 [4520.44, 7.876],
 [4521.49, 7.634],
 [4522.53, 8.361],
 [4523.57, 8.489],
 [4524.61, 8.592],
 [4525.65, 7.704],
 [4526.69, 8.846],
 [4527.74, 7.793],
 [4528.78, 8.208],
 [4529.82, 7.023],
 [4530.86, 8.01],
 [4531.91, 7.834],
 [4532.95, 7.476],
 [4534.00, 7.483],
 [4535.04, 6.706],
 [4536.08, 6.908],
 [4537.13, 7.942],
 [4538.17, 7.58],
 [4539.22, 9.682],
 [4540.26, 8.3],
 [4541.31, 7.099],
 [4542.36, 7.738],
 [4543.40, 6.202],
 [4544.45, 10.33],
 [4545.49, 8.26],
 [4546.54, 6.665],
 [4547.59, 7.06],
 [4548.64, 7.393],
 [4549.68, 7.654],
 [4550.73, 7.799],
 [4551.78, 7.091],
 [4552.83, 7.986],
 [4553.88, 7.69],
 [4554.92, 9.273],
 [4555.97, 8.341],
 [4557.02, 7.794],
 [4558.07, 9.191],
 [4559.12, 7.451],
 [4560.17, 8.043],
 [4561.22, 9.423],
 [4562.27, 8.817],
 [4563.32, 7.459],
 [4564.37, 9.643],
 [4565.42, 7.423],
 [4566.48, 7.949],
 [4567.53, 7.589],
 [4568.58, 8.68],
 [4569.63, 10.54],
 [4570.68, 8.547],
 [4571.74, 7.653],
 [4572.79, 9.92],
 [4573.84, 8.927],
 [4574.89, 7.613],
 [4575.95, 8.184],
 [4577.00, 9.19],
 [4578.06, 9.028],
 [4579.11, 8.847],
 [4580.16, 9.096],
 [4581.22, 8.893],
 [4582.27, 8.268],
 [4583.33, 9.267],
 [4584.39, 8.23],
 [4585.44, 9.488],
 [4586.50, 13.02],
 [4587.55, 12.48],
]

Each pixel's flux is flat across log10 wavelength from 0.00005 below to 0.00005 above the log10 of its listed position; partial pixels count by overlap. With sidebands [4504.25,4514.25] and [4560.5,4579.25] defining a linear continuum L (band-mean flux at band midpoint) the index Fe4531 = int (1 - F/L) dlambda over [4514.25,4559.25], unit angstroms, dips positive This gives 4.14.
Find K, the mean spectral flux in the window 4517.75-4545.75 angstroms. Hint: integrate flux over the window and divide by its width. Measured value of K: 7.93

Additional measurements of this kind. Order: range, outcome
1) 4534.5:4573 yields 8.09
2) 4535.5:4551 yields 7.77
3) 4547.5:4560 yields 7.93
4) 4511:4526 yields 8.17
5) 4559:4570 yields 8.46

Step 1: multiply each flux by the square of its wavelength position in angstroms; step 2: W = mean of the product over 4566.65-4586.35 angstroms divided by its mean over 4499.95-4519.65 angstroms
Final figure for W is 1.1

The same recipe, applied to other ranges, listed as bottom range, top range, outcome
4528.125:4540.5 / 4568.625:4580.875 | 1.16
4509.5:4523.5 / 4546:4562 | 0.98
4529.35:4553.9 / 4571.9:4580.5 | 1.17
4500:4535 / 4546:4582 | 1.03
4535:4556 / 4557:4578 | 1.10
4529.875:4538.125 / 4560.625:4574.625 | 1.18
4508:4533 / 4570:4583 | 1.09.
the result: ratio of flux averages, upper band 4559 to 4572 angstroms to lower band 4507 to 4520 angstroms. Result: 1.0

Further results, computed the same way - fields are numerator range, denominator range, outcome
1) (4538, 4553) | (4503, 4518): 0.90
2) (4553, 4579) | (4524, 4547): 1.09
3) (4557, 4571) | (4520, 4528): 1.04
